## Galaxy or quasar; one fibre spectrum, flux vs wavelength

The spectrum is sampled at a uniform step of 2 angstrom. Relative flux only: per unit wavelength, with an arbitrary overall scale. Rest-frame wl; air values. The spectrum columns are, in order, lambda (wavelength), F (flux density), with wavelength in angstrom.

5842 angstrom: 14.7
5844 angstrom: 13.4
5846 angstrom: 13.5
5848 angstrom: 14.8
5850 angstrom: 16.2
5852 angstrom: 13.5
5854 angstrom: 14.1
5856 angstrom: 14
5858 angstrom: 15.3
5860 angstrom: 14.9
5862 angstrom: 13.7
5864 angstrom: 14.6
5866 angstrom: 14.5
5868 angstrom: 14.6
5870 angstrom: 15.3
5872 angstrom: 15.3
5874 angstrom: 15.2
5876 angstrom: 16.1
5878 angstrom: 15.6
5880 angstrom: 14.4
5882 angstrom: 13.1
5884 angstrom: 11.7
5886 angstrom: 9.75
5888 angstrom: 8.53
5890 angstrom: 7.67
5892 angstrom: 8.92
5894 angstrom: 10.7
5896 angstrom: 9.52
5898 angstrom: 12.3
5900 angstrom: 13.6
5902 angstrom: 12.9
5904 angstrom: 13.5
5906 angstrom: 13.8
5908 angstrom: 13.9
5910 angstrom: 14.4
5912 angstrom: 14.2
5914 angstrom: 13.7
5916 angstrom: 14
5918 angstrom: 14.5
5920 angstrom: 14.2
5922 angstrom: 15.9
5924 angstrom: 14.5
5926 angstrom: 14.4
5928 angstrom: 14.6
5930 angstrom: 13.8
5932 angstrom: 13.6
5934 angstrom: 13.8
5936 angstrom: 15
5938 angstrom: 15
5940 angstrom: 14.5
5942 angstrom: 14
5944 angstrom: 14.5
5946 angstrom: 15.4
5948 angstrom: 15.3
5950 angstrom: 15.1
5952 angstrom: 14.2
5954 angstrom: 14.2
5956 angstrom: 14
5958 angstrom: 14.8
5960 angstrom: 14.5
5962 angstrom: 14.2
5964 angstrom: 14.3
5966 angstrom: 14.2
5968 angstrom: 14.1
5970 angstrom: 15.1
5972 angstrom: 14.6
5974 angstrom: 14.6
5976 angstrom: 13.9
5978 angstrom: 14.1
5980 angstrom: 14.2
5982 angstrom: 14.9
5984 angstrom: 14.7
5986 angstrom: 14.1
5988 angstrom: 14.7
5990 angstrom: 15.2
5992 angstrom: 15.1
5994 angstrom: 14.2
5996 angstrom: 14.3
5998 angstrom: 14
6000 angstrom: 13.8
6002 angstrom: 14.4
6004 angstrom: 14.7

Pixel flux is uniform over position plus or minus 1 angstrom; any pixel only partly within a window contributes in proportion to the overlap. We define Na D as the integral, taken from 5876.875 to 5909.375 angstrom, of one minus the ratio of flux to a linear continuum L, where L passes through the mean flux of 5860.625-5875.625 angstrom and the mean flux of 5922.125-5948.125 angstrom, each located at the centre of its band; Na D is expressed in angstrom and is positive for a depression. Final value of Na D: 6.1 angstrom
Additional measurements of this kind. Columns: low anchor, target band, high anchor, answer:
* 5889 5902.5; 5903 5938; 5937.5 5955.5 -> -4.55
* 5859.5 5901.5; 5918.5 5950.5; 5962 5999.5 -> -2.08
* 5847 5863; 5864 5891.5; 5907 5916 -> 2.26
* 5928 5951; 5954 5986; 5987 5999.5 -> 0.34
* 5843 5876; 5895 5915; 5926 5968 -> 1.84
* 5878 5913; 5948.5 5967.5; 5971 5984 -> -0.77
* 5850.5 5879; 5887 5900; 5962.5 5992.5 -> 4.24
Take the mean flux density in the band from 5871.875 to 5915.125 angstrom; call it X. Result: 12.6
